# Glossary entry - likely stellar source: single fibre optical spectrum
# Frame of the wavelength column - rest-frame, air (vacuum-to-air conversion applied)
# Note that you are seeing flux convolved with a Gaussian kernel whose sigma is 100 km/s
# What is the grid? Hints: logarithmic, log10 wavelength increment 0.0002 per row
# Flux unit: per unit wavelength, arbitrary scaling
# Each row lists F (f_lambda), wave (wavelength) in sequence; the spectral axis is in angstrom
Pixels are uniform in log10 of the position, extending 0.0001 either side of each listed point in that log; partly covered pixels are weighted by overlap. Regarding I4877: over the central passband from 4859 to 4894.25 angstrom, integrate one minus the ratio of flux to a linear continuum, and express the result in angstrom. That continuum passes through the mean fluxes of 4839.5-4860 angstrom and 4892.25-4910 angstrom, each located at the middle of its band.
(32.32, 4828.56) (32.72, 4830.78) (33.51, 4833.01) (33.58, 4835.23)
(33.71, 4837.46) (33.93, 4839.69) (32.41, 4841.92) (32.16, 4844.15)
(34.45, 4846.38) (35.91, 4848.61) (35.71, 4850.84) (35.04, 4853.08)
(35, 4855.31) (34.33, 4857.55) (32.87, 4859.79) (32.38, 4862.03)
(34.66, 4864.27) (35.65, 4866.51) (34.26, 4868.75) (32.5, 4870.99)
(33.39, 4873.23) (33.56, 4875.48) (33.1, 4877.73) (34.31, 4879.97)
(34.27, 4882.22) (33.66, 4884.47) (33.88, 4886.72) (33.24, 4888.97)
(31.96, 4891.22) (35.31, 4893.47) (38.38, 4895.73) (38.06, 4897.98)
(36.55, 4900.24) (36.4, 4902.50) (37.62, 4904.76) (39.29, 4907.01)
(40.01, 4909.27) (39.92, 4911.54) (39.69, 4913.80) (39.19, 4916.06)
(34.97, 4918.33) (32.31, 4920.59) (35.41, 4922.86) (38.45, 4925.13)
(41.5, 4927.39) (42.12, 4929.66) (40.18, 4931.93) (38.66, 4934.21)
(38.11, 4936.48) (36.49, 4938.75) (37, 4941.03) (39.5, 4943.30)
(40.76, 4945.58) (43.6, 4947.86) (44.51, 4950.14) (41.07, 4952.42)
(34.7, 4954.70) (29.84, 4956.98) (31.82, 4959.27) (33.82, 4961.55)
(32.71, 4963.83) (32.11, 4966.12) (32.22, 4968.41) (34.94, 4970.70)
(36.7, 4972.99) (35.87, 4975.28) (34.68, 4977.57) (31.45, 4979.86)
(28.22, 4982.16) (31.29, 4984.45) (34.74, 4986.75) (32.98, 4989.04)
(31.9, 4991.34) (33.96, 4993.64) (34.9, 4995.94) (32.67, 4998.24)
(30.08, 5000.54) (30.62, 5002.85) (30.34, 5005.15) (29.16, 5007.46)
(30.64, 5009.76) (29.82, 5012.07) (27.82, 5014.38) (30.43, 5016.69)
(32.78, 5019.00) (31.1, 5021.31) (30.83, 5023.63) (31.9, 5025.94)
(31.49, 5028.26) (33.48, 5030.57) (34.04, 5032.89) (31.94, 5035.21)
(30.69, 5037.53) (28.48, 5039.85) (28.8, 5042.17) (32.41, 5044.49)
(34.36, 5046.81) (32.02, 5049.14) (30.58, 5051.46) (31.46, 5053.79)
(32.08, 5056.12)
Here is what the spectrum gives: 2.3 angstrom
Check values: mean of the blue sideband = 34.3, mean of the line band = 33.7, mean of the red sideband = 37.6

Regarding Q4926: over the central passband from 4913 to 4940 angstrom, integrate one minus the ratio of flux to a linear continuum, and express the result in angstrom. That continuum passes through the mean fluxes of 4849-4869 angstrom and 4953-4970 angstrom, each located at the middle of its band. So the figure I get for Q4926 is -3.8 angstrom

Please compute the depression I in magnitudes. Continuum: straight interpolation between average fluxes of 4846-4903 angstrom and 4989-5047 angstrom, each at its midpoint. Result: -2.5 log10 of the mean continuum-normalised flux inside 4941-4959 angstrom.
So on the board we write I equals -0.18 mag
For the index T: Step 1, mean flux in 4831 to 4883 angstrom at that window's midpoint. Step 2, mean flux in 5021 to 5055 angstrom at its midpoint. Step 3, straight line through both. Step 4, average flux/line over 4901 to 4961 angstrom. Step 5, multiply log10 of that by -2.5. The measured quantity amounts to -0.16 mag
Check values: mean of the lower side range 33.9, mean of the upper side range 31.6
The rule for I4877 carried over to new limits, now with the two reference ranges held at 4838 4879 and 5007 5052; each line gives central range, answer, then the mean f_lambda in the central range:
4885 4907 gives -1.6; 35.8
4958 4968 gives -0.1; 32.5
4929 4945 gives -3.0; 38.8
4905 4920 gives -2.5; 38.6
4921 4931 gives -1.8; 38.9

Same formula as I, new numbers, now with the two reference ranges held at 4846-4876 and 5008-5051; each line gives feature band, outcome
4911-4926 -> -0.12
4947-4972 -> -0.09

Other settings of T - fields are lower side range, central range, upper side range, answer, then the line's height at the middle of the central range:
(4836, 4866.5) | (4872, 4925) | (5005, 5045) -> -0.08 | 33.2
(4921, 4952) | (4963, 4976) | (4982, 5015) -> 0.04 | 35.2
